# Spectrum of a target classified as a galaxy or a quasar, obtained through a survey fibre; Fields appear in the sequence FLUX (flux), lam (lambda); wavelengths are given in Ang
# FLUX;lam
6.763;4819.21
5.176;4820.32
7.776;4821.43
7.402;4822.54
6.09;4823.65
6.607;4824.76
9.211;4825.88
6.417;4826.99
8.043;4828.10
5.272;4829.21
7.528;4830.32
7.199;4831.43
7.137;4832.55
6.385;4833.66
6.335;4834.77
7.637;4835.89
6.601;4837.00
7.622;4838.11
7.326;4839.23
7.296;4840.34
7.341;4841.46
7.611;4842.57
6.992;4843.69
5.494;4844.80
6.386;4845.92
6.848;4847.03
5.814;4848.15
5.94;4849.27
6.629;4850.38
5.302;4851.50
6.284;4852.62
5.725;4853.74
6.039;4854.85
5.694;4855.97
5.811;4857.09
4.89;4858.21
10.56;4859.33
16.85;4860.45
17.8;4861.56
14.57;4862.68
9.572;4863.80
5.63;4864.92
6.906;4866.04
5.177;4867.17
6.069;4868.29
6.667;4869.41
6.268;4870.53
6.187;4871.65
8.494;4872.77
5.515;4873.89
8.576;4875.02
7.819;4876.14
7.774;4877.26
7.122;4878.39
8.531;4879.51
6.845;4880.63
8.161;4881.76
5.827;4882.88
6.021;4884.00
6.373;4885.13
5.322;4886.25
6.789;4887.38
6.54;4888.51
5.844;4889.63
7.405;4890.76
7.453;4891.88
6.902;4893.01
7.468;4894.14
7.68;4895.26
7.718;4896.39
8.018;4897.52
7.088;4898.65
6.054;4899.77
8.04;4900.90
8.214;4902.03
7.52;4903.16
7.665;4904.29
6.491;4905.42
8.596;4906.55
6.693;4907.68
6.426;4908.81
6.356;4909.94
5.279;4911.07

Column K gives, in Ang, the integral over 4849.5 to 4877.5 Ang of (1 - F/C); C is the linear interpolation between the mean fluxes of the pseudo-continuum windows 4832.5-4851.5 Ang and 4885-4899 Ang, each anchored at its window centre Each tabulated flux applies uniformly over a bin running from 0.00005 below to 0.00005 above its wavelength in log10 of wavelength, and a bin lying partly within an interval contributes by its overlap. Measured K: -4.1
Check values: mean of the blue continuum 6.74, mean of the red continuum 6.98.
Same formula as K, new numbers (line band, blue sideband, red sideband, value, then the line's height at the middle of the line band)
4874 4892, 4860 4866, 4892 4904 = 4.8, 9.55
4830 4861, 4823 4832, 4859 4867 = 7.2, 9.26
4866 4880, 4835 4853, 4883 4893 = -1.0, 6.54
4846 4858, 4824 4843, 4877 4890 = 1.7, 6.99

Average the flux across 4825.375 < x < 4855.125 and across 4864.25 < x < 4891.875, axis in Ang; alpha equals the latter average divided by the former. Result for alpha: 1.0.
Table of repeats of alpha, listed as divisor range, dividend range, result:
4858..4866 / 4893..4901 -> 0.65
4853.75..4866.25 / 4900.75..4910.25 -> 0.78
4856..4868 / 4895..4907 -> 0.79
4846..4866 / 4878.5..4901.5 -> 0.86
